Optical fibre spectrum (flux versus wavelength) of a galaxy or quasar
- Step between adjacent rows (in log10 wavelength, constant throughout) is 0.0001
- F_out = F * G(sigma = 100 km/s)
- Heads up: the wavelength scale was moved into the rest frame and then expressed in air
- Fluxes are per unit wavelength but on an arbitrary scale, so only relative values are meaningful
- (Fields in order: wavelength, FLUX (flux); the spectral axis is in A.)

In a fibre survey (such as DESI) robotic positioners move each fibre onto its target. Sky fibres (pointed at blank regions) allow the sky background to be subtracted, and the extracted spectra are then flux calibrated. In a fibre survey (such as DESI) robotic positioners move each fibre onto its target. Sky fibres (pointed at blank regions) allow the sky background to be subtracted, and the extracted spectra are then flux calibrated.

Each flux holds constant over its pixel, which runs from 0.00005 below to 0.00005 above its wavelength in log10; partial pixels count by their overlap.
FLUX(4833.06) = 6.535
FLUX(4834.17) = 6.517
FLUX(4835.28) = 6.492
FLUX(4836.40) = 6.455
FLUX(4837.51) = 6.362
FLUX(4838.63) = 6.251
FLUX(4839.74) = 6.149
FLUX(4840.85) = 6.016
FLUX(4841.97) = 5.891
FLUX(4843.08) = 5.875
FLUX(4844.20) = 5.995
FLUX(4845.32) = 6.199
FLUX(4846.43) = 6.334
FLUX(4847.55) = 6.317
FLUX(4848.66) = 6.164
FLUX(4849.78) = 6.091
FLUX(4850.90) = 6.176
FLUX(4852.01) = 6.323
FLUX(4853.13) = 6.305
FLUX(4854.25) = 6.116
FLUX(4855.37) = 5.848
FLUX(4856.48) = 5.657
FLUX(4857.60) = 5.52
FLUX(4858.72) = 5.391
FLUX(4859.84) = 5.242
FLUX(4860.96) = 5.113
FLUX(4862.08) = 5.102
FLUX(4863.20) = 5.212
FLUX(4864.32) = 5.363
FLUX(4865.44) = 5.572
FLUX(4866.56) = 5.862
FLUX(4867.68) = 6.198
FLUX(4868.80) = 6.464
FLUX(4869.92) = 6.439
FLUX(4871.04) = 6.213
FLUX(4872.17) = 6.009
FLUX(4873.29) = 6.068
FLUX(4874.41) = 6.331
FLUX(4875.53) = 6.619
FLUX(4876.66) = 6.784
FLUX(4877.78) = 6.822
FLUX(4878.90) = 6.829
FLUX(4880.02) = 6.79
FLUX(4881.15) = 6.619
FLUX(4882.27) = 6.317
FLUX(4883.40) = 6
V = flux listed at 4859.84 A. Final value 5.242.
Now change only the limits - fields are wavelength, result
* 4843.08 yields 5.875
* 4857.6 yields 5.52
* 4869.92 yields 6.439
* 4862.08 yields 5.102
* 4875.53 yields 6.619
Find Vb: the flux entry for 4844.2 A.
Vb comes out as 5.995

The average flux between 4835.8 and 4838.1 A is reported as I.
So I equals 6.38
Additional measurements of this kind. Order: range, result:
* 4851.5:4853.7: 6.3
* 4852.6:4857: 5.99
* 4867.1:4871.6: 6.33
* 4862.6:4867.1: 5.5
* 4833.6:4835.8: 6.52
